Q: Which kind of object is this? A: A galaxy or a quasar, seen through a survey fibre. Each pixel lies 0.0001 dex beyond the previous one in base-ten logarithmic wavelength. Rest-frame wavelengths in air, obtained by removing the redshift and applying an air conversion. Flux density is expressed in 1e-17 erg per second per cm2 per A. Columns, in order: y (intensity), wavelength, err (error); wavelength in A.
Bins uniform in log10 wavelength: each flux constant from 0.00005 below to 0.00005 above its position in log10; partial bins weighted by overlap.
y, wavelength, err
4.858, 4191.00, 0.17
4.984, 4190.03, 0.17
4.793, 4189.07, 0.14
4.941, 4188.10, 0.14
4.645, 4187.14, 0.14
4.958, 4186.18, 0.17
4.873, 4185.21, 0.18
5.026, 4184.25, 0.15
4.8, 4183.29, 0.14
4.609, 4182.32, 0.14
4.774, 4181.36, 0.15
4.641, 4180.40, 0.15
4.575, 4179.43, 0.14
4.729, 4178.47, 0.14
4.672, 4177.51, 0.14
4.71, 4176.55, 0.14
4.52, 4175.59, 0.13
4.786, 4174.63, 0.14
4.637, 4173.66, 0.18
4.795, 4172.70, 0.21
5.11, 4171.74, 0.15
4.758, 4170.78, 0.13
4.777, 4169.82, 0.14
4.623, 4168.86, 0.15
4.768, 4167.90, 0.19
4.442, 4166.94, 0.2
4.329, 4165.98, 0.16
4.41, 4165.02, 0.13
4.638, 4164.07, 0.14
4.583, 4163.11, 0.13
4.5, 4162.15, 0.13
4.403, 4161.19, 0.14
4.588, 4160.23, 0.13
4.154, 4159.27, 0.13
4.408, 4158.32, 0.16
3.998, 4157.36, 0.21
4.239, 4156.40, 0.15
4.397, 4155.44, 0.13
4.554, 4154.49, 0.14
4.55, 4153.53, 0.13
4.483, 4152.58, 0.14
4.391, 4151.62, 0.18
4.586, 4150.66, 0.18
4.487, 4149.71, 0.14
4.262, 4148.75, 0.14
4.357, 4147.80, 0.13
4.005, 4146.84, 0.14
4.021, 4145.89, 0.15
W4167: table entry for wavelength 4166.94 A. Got 4.442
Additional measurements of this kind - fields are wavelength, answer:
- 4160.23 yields 4.588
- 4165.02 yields 4.41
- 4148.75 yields 4.262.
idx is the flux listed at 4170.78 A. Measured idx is 4.758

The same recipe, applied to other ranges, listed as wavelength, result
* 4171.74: 5.11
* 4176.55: 4.71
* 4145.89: 4.021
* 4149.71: 4.487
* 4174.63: 4.786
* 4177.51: 4.672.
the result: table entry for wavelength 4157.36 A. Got 3.998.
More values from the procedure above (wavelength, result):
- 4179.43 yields 4.575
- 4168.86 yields 4.623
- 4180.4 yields 4.641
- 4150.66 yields 4.586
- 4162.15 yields 4.5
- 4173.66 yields 4.637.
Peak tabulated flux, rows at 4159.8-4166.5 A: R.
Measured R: 4.638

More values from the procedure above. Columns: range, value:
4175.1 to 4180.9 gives 4.729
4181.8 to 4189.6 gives 5.026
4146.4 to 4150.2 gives 4.487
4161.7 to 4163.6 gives 4.583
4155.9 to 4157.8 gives 4.239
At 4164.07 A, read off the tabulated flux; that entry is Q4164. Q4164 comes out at 4.638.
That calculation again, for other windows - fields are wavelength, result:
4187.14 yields 4.645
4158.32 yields 4.408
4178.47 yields 4.729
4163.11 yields 4.583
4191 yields 4.858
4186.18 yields 4.958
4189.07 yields 4.793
